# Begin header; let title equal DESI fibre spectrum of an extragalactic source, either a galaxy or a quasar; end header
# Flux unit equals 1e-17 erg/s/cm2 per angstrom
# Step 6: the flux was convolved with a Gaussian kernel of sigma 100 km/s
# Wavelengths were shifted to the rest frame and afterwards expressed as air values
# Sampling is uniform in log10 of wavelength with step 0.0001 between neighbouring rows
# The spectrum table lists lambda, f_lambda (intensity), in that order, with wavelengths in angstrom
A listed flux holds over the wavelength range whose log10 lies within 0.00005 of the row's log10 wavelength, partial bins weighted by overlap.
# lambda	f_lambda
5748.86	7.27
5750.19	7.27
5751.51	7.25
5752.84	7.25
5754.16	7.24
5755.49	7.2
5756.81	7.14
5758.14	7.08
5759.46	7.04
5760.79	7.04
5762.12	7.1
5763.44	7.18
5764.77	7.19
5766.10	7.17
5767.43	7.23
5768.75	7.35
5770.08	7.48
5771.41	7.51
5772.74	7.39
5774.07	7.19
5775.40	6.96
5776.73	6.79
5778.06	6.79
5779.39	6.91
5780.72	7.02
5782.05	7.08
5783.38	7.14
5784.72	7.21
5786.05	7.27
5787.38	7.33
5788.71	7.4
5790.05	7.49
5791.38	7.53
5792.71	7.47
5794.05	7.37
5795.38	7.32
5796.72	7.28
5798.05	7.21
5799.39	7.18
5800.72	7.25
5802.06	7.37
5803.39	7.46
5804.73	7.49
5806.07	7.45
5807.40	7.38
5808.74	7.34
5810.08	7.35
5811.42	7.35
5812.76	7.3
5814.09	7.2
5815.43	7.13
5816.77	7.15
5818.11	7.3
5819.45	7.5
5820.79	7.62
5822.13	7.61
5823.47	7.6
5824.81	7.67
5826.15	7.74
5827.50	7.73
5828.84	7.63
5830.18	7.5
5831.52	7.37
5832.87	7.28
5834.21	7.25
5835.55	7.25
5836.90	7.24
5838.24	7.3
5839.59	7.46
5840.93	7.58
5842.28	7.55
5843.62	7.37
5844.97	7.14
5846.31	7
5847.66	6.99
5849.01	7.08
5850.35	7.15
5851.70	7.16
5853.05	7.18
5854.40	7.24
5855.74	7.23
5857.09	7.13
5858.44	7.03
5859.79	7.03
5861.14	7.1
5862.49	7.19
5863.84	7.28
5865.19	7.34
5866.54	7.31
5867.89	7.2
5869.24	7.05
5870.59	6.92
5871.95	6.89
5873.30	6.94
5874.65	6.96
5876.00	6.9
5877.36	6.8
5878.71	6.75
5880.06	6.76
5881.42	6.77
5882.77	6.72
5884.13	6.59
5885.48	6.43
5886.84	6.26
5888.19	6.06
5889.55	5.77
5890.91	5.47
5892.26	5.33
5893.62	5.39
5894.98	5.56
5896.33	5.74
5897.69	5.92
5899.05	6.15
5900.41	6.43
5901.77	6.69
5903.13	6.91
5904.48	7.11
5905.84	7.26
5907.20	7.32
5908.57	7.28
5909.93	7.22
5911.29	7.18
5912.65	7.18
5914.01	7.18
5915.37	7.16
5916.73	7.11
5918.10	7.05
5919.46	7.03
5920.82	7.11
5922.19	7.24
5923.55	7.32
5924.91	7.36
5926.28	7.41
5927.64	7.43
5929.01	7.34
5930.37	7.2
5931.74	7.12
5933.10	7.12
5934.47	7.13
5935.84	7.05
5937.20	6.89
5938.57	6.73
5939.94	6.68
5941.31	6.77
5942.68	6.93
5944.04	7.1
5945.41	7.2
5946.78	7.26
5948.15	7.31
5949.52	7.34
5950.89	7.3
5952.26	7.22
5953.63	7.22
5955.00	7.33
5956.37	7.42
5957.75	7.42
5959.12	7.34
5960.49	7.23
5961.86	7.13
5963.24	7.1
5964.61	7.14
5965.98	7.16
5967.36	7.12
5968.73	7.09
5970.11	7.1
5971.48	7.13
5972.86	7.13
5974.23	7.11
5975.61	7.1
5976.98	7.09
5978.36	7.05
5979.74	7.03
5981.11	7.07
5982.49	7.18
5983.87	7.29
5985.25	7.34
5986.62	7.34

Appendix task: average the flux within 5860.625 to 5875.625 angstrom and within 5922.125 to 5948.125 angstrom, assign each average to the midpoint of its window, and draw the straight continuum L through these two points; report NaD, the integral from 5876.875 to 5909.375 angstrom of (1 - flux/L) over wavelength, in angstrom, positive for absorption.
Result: 3.27 angstrom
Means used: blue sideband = 7.11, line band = 6.4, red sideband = 7.12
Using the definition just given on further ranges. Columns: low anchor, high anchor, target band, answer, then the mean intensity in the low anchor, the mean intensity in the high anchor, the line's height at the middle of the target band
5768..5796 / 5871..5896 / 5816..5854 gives -3.3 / 7.24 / 6.35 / 6.77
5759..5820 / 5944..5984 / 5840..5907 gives 4.1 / 7.25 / 7.19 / 7.22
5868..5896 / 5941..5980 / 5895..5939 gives -1.5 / 6.42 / 7.17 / 6.76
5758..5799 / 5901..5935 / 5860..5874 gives 0.1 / 7.21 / 7.18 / 7.19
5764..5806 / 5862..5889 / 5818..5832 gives -1.0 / 7.25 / 6.85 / 7.07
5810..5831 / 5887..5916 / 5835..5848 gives -0.2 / 7.47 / 6.49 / 7.21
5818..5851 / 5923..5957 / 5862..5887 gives 1.4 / 7.4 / 7.17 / 7.31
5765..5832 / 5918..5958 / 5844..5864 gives 0.4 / 7.33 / 7.17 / 7.27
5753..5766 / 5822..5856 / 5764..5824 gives -0.5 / 7.14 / 7.36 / 7.23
